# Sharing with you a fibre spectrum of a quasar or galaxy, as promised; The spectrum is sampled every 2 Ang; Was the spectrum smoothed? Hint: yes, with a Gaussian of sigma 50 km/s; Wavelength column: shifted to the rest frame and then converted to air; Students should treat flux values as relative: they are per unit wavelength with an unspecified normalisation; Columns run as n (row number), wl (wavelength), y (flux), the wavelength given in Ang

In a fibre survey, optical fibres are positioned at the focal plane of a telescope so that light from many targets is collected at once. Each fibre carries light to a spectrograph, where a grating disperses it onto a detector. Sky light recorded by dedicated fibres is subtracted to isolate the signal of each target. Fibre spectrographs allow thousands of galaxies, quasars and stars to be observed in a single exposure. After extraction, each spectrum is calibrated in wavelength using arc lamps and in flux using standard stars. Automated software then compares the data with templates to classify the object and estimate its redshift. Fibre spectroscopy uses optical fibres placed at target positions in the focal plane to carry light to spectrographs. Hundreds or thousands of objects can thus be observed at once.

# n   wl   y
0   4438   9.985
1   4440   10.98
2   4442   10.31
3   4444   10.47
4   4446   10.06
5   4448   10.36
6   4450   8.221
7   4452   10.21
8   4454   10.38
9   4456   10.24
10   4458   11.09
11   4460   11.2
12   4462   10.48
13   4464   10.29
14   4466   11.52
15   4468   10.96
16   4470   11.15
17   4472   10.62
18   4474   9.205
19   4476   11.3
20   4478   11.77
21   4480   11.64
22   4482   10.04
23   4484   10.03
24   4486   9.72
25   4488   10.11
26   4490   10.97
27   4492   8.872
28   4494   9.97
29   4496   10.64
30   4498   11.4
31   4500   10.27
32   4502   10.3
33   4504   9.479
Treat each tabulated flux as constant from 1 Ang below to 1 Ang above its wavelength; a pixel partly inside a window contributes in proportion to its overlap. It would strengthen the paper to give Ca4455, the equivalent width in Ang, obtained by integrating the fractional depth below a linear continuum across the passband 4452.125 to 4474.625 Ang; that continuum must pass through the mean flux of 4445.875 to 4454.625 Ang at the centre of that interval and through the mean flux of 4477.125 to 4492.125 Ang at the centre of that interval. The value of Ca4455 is -1.3 Ang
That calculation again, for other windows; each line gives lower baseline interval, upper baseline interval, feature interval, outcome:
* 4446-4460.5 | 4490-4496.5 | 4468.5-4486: -1.1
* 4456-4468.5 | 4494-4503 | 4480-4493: 0.7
